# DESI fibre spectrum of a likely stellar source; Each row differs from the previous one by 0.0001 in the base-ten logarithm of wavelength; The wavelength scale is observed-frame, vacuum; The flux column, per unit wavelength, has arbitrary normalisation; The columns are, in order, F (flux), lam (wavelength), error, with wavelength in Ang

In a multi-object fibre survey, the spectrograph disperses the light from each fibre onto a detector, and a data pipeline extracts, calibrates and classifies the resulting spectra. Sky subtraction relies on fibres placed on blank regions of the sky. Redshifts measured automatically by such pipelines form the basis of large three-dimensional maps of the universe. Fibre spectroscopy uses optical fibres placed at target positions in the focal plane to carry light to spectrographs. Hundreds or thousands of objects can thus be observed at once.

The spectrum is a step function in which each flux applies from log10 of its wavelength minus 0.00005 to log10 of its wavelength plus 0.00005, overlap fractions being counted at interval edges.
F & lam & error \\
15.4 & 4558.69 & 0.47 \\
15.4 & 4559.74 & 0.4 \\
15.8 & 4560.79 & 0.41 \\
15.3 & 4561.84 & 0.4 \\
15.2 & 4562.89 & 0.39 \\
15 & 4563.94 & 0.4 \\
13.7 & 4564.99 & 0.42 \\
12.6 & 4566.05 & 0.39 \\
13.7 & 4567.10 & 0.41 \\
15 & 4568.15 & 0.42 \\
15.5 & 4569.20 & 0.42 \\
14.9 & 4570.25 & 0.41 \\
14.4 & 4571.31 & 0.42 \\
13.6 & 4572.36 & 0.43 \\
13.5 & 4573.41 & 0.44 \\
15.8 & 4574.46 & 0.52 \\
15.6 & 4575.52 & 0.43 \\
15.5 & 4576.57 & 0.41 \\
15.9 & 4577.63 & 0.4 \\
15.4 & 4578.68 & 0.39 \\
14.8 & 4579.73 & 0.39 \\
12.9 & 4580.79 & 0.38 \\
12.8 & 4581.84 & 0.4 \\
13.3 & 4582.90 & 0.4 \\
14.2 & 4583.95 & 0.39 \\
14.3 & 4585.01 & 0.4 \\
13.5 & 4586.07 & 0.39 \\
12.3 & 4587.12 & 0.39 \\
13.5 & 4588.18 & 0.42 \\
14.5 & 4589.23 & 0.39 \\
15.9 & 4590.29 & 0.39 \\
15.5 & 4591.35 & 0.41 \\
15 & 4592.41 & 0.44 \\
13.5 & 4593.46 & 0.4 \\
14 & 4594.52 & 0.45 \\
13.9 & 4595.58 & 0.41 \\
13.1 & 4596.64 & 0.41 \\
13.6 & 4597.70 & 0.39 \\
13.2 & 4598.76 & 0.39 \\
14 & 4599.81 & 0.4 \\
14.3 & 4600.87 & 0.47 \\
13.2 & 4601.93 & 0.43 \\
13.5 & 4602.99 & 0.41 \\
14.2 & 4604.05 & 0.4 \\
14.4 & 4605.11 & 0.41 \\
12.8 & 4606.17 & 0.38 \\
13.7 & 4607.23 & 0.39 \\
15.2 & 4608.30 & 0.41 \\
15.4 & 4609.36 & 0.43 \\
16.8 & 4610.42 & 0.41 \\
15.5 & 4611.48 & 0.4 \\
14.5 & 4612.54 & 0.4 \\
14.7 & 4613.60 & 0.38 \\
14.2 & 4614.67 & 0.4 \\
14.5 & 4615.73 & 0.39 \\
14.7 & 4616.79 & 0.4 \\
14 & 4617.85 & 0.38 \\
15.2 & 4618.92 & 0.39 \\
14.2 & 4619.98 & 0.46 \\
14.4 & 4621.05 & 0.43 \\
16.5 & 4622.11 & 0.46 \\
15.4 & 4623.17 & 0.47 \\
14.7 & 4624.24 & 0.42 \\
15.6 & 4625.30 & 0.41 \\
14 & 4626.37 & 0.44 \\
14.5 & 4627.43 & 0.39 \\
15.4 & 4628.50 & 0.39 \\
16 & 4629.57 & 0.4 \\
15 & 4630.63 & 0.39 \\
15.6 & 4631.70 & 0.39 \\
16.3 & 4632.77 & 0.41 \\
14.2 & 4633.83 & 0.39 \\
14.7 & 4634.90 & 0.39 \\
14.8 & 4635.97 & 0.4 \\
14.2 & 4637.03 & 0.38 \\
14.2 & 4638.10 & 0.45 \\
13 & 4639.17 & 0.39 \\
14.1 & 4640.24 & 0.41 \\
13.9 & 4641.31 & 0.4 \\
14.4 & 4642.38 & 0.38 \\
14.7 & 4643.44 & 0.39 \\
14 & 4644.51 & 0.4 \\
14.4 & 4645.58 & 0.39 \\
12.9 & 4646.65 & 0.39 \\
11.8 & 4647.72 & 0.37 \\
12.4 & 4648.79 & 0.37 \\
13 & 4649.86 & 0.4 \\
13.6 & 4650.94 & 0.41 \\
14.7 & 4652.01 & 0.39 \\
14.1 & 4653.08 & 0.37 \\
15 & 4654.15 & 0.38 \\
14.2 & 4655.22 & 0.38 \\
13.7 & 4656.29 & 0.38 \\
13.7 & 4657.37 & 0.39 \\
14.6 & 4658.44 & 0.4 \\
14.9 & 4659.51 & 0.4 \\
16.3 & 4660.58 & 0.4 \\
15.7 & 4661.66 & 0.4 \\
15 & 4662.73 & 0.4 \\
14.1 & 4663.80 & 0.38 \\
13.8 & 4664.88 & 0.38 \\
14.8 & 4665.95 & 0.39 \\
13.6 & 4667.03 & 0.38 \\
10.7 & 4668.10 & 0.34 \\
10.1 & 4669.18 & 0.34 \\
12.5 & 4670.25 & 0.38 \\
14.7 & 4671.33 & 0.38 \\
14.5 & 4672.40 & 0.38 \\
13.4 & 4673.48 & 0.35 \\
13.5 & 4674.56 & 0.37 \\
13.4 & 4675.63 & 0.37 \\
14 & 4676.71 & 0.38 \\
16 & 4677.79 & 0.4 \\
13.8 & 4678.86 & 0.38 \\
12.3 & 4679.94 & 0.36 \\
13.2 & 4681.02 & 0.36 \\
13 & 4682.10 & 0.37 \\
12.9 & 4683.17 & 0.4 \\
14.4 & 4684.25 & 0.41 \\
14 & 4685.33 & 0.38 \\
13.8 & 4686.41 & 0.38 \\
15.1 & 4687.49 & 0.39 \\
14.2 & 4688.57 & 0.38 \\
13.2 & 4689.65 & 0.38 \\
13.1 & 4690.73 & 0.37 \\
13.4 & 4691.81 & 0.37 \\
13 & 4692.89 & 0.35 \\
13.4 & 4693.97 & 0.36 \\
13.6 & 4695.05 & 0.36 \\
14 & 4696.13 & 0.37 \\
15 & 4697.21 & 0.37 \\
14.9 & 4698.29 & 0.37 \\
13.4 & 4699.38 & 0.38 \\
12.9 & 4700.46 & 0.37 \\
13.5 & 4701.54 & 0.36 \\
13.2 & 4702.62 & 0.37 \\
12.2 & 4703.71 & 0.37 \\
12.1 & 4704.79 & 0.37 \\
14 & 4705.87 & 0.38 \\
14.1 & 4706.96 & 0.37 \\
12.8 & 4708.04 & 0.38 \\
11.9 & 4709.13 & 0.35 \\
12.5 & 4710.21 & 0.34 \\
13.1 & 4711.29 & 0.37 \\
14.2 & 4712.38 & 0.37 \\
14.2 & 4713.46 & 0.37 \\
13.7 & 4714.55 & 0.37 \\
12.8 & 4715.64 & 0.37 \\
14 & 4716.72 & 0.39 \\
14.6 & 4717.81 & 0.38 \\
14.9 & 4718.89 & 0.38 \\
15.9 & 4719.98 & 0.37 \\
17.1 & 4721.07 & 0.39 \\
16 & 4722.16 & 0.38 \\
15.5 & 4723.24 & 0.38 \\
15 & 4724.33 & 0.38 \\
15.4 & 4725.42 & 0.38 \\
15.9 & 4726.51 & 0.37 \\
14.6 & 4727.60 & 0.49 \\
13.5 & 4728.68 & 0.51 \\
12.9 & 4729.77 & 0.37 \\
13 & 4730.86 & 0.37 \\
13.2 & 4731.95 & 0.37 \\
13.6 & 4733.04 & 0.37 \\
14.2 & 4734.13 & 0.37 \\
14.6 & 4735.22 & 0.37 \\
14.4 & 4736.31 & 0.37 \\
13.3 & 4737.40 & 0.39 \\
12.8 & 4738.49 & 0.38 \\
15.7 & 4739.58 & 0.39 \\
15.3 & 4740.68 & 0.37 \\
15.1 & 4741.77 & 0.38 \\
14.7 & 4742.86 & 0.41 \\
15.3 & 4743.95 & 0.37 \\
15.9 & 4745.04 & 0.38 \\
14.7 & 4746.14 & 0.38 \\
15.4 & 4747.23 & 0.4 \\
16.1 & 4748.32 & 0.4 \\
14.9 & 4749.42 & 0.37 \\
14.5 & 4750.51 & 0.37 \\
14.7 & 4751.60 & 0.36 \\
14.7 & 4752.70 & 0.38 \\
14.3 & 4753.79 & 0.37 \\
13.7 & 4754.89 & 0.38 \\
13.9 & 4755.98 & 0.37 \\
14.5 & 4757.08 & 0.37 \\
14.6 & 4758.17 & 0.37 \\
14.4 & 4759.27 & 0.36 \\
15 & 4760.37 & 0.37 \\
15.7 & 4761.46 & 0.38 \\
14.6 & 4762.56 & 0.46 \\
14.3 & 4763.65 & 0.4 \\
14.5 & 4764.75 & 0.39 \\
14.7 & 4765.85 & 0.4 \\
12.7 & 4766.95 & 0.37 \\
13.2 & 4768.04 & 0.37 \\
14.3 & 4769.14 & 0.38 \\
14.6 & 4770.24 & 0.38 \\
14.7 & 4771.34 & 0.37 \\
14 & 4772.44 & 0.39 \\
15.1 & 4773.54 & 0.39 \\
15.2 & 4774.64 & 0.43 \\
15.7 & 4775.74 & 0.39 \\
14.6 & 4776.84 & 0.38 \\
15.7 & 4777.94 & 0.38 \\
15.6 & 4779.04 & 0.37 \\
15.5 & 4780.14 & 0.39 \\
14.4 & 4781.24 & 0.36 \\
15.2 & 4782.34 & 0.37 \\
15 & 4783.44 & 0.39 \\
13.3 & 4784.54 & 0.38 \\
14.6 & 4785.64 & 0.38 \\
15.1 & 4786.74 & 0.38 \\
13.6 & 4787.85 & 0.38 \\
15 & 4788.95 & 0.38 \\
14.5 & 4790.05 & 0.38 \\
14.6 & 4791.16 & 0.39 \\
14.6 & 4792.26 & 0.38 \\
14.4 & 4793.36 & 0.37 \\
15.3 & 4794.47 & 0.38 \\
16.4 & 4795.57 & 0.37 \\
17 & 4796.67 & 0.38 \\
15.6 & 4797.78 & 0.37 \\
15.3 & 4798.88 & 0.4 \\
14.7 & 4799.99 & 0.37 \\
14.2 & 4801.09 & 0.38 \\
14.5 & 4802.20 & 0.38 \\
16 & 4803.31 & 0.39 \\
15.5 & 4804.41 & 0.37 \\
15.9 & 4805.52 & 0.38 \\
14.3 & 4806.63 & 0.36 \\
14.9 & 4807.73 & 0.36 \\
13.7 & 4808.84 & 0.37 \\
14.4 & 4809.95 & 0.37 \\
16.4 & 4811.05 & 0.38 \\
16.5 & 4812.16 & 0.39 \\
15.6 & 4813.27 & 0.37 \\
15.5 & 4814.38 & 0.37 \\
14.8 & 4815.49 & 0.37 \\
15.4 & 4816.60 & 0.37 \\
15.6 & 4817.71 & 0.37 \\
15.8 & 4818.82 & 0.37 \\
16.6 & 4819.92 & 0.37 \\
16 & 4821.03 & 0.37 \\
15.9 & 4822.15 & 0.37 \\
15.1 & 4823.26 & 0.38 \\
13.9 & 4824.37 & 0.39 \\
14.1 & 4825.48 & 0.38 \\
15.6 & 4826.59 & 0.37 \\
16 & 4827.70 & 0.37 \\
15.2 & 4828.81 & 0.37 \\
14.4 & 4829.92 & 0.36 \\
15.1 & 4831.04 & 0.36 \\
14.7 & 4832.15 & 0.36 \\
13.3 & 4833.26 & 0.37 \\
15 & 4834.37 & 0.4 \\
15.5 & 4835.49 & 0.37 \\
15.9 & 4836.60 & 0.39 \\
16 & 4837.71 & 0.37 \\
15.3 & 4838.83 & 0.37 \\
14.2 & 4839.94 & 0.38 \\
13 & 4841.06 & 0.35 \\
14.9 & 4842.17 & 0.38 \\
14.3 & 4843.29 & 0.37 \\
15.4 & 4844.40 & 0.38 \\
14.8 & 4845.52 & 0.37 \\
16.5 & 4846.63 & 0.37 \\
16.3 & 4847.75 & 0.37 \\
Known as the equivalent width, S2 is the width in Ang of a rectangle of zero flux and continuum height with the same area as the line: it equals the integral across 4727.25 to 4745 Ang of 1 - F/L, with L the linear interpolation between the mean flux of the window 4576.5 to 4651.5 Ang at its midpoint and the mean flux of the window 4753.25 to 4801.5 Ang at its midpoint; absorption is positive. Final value 0.5 Ang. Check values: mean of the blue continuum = 14.3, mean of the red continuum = 14.7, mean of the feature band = 14.2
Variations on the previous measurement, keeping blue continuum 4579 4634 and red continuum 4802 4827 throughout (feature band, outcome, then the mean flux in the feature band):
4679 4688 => 0.7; 13.6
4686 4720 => 2.8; 13.6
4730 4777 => 1.7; 14.5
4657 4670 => 0.7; 13.9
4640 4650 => 0.7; 13.6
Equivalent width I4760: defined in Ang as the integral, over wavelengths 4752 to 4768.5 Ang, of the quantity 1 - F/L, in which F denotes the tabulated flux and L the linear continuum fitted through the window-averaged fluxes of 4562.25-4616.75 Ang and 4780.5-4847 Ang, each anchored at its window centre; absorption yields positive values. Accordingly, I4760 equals 0.6 Ang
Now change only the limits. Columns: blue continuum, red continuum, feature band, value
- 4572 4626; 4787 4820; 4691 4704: 1.1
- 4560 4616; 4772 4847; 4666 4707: 3.3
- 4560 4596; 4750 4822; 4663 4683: 1.7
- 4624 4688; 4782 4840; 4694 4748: 1.3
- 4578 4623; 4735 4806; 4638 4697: 2.9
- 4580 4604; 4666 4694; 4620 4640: -1.8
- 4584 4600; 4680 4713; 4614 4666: -2.7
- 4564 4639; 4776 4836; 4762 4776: 0.5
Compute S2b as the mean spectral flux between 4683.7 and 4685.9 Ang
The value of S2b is 14.2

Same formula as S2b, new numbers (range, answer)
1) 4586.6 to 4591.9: 14.3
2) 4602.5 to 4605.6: 14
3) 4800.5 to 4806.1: 15.2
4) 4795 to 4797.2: 16.7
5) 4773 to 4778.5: 15.3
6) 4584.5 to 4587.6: 13.4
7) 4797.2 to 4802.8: 14.9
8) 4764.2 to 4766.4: 14.6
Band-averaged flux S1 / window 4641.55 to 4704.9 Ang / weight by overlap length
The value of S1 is 13.7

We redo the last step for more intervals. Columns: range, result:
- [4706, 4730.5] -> 14.3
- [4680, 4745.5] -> 14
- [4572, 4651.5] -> 14.3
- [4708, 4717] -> 13.2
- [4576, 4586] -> 14.3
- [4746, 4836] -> 14.9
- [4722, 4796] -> 14.6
